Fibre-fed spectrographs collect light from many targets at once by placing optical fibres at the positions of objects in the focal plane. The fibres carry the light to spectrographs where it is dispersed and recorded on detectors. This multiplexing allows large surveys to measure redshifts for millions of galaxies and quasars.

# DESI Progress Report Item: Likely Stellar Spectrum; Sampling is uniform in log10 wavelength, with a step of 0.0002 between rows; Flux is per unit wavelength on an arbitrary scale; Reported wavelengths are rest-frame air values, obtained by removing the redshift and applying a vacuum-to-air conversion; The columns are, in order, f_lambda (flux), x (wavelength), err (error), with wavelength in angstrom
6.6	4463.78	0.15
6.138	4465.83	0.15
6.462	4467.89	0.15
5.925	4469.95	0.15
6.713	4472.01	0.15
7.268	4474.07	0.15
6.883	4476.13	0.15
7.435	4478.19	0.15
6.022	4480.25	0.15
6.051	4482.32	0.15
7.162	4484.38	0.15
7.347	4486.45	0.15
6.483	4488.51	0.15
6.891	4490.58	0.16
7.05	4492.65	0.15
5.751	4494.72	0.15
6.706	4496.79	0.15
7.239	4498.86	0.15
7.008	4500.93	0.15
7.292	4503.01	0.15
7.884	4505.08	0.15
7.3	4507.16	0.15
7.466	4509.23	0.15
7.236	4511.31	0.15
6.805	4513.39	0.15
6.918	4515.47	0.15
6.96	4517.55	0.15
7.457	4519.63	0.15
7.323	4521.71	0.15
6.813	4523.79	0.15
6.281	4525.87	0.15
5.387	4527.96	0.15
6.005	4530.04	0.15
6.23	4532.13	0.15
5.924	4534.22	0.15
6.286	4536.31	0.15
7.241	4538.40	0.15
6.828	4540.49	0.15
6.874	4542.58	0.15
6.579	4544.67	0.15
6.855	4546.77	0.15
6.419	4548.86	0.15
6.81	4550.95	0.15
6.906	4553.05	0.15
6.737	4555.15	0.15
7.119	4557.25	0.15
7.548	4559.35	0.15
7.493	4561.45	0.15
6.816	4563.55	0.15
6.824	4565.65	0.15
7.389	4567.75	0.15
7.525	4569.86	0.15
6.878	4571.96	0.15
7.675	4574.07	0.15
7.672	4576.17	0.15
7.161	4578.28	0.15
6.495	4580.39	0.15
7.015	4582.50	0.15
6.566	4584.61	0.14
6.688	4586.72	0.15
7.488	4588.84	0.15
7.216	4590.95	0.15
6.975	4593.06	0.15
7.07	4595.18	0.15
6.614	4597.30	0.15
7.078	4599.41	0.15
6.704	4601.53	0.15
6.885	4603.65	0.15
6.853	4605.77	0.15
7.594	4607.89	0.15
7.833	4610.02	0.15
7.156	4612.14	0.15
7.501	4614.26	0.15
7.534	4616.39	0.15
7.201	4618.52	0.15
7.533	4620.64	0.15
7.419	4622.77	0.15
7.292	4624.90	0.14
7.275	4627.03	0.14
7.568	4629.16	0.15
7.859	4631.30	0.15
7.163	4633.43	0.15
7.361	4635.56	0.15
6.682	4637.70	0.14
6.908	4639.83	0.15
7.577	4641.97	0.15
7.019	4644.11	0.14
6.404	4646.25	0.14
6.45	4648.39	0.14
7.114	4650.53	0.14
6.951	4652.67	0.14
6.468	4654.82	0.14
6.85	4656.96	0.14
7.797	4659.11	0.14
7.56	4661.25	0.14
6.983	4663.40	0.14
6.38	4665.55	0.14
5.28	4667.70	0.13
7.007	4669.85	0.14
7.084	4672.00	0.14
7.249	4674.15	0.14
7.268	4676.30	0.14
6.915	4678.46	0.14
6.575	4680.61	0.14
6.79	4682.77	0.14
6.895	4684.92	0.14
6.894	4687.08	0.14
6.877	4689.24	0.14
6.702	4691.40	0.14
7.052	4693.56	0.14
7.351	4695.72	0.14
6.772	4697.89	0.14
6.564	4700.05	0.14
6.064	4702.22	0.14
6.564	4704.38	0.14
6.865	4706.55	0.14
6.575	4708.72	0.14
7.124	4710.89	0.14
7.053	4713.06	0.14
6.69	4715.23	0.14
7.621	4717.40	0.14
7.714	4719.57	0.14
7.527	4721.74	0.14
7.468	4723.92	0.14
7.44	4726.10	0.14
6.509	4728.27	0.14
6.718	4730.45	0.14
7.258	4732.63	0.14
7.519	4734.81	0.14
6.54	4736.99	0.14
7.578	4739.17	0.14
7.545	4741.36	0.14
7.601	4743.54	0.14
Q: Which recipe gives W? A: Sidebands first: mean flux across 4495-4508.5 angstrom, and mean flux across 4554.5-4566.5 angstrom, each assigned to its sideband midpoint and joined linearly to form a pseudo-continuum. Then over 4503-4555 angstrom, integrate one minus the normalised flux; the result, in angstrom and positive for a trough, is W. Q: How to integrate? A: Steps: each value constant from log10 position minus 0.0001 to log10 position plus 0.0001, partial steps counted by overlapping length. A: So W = 2.51 angstrom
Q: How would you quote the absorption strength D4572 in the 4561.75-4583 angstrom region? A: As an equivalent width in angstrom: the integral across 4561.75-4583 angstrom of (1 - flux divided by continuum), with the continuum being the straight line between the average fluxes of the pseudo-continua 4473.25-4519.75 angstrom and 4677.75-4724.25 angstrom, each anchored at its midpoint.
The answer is -0.6 angstrom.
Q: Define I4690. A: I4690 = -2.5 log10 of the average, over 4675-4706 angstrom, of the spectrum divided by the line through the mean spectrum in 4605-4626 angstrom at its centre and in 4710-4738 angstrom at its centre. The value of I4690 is 0.07 mag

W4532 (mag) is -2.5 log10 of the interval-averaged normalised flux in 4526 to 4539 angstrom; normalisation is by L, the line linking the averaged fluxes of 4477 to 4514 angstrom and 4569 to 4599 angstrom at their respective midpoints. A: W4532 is 0.14 mag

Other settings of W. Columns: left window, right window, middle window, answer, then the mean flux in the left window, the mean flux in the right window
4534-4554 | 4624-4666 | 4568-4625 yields -2.2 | 6.7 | 7.09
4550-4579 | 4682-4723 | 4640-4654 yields 0.2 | 7.18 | 6.94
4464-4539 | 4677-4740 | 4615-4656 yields -1.5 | 6.75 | 6.97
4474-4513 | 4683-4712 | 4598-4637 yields -2.6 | 6.96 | 6.79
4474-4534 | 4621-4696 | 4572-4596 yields -0.6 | 6.83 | 7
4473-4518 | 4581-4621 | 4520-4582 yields 1.8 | 6.96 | 7.12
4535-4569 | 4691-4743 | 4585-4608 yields -0.1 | 6.92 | 7.04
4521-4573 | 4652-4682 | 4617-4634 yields -1.5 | 6.76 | 6.88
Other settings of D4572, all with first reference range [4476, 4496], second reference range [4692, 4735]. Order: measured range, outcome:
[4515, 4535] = 0.7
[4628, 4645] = -0.9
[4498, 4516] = -1.4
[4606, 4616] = -0.9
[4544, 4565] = -0.4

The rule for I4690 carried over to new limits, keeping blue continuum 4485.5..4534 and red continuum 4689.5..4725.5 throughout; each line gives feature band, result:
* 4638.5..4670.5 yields 0.016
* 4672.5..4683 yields -0.002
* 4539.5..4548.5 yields 0.018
